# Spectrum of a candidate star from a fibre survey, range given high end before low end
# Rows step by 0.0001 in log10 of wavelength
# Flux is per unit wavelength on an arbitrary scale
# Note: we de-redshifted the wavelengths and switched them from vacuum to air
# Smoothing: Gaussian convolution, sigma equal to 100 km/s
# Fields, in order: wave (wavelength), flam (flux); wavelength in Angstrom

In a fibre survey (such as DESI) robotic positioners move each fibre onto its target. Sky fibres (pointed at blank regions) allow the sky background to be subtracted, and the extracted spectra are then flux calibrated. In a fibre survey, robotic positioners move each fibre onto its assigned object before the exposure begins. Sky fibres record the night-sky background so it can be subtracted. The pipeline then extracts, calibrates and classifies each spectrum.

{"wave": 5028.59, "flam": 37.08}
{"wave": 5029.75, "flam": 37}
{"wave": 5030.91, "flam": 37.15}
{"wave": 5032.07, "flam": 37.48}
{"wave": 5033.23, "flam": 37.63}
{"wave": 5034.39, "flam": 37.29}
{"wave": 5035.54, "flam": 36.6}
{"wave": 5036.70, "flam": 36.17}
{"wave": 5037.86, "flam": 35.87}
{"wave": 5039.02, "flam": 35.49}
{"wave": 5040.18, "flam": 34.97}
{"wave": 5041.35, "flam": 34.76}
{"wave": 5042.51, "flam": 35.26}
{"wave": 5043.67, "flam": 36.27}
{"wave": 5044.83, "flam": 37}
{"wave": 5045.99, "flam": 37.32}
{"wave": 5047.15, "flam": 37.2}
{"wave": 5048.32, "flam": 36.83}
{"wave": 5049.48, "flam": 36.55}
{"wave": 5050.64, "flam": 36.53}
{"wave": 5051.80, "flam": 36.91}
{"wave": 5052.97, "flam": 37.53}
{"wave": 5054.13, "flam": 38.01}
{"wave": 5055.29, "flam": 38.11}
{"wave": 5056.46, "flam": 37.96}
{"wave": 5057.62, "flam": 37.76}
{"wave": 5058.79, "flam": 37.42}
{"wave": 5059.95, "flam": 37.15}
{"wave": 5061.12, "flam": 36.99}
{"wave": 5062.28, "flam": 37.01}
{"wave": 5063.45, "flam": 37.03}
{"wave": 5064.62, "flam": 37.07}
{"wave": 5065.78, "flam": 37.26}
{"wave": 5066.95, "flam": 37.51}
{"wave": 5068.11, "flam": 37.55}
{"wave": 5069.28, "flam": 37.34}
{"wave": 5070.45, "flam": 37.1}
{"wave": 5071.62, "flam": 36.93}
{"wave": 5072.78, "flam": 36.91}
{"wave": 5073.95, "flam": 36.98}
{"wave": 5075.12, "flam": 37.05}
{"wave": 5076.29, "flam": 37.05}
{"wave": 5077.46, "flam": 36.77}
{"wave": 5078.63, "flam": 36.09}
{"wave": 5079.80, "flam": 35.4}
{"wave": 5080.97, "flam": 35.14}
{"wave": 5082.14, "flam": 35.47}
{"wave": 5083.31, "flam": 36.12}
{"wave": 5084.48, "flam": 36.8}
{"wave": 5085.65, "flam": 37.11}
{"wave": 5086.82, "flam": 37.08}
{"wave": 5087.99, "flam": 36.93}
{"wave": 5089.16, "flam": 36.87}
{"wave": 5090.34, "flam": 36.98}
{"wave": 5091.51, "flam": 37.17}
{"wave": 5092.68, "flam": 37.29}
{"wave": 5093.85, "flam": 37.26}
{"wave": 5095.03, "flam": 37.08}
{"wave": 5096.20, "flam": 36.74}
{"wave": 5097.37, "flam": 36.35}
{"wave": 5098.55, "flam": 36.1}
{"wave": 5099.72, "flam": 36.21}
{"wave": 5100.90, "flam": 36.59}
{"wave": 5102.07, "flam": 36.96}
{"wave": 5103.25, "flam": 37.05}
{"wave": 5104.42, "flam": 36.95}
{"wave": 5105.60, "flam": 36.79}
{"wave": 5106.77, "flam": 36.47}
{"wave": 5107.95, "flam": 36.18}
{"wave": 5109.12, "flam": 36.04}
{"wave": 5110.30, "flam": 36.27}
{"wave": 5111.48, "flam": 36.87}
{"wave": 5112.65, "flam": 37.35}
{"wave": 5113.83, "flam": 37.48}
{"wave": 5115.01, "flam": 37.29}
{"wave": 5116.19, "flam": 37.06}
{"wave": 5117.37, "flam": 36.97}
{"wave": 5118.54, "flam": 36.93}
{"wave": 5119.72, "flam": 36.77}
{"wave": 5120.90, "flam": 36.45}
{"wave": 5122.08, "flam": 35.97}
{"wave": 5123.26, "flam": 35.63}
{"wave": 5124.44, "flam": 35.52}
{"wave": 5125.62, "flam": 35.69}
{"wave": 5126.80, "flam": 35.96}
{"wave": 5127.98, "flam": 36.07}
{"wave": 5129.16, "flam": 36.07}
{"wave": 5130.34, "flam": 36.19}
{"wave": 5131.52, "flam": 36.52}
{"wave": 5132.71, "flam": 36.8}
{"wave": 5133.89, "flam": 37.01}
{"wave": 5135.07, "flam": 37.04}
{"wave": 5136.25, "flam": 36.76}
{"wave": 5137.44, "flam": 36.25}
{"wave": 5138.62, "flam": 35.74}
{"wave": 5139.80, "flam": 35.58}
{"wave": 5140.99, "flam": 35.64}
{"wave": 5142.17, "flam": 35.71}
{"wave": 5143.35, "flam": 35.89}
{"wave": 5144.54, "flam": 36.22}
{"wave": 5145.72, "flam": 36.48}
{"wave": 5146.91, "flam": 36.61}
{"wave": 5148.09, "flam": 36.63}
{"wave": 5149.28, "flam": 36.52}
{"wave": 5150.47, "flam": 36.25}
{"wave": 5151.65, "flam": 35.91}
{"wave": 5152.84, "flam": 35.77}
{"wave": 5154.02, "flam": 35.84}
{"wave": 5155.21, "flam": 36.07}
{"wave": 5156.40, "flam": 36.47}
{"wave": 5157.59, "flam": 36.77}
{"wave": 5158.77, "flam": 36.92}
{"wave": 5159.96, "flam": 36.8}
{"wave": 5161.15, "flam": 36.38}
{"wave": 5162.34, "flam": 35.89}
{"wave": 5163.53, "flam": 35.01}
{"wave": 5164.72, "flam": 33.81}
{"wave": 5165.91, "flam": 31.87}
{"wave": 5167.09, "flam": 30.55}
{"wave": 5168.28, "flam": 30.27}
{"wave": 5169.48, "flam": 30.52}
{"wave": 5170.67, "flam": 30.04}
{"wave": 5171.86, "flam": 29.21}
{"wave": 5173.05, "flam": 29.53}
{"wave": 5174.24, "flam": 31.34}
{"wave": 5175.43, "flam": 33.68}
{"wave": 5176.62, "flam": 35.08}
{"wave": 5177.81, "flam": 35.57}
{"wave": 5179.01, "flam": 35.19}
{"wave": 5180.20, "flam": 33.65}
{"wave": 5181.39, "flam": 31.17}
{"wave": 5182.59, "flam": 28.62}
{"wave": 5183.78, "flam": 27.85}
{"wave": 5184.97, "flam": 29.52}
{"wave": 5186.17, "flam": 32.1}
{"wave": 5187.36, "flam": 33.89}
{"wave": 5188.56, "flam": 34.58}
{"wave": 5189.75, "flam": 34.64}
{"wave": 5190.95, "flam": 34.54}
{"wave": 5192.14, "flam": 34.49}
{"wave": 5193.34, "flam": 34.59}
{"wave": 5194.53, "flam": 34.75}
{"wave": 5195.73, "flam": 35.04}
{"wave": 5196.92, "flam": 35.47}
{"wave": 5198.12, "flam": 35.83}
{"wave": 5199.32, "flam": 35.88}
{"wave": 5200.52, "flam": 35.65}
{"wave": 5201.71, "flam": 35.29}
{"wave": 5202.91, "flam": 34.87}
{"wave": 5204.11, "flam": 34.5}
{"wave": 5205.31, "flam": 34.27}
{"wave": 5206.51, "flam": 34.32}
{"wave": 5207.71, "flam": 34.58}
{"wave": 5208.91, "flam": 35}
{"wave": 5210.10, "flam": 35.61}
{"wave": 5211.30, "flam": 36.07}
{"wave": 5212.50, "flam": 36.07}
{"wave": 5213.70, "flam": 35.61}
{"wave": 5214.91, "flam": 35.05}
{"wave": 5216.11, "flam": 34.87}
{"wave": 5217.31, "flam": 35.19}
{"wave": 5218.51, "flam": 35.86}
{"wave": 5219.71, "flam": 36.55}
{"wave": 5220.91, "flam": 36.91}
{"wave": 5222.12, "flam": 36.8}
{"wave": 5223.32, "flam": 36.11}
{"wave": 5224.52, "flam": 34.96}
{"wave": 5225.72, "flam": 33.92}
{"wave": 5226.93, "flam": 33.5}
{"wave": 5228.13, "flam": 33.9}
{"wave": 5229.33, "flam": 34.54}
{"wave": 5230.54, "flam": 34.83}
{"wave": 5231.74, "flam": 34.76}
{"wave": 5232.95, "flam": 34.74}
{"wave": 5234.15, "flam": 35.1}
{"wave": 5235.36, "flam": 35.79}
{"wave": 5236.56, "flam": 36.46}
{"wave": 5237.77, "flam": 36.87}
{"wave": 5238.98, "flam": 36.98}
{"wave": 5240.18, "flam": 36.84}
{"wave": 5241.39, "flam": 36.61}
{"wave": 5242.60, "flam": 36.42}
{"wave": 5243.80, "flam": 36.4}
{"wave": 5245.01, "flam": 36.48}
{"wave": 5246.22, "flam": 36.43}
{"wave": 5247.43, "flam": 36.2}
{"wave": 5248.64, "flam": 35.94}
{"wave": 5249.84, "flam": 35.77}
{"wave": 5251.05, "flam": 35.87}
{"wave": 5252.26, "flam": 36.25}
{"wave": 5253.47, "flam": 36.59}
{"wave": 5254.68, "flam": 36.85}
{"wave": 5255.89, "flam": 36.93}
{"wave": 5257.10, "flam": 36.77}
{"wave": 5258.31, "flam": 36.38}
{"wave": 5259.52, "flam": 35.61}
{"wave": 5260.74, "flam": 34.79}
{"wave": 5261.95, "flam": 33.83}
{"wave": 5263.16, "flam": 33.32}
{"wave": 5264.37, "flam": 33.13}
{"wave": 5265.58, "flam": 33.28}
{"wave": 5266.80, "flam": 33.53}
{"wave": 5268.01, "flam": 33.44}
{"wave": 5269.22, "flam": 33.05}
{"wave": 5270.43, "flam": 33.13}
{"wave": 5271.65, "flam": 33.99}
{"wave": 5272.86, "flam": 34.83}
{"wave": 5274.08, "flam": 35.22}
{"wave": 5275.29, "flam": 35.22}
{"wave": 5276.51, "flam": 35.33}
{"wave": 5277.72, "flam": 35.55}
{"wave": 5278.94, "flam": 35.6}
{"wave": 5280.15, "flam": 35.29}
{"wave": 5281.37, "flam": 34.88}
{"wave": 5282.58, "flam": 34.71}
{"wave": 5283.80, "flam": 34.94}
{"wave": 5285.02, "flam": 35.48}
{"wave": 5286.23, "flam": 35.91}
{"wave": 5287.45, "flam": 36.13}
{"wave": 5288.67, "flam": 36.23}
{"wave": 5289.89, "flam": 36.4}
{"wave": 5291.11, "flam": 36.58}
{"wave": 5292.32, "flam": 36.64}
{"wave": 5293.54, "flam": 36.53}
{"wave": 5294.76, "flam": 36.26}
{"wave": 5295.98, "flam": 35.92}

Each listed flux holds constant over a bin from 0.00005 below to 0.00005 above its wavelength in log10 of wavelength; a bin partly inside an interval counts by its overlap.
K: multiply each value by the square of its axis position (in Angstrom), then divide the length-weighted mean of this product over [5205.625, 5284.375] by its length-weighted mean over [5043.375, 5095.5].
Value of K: 1.0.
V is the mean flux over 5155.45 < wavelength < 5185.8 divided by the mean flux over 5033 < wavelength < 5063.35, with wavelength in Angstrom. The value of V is 0.89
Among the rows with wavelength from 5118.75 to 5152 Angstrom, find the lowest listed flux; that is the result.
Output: 35.52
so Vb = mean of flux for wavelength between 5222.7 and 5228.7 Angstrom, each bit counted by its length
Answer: 34.5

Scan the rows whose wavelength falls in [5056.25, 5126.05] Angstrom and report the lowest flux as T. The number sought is 35.14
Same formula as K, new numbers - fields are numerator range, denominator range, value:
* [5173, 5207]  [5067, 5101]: 0.96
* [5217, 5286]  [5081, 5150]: 1.02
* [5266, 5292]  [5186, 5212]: 1.04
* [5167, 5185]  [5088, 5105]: 0.88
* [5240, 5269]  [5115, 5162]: 1.02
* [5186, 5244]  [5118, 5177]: 1.03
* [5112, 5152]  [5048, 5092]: 1.01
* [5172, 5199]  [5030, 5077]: 0.95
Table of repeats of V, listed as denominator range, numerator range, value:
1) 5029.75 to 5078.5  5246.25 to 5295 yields 0.96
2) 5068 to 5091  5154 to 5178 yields 0.92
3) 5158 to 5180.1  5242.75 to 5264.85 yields 1.08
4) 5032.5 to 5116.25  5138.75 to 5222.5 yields 0.94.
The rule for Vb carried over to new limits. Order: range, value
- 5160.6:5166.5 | 34.6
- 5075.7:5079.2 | 36.6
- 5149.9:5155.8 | 36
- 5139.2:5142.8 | 35.7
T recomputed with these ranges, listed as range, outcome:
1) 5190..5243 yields 33.5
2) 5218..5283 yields 33.05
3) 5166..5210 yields 27.85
